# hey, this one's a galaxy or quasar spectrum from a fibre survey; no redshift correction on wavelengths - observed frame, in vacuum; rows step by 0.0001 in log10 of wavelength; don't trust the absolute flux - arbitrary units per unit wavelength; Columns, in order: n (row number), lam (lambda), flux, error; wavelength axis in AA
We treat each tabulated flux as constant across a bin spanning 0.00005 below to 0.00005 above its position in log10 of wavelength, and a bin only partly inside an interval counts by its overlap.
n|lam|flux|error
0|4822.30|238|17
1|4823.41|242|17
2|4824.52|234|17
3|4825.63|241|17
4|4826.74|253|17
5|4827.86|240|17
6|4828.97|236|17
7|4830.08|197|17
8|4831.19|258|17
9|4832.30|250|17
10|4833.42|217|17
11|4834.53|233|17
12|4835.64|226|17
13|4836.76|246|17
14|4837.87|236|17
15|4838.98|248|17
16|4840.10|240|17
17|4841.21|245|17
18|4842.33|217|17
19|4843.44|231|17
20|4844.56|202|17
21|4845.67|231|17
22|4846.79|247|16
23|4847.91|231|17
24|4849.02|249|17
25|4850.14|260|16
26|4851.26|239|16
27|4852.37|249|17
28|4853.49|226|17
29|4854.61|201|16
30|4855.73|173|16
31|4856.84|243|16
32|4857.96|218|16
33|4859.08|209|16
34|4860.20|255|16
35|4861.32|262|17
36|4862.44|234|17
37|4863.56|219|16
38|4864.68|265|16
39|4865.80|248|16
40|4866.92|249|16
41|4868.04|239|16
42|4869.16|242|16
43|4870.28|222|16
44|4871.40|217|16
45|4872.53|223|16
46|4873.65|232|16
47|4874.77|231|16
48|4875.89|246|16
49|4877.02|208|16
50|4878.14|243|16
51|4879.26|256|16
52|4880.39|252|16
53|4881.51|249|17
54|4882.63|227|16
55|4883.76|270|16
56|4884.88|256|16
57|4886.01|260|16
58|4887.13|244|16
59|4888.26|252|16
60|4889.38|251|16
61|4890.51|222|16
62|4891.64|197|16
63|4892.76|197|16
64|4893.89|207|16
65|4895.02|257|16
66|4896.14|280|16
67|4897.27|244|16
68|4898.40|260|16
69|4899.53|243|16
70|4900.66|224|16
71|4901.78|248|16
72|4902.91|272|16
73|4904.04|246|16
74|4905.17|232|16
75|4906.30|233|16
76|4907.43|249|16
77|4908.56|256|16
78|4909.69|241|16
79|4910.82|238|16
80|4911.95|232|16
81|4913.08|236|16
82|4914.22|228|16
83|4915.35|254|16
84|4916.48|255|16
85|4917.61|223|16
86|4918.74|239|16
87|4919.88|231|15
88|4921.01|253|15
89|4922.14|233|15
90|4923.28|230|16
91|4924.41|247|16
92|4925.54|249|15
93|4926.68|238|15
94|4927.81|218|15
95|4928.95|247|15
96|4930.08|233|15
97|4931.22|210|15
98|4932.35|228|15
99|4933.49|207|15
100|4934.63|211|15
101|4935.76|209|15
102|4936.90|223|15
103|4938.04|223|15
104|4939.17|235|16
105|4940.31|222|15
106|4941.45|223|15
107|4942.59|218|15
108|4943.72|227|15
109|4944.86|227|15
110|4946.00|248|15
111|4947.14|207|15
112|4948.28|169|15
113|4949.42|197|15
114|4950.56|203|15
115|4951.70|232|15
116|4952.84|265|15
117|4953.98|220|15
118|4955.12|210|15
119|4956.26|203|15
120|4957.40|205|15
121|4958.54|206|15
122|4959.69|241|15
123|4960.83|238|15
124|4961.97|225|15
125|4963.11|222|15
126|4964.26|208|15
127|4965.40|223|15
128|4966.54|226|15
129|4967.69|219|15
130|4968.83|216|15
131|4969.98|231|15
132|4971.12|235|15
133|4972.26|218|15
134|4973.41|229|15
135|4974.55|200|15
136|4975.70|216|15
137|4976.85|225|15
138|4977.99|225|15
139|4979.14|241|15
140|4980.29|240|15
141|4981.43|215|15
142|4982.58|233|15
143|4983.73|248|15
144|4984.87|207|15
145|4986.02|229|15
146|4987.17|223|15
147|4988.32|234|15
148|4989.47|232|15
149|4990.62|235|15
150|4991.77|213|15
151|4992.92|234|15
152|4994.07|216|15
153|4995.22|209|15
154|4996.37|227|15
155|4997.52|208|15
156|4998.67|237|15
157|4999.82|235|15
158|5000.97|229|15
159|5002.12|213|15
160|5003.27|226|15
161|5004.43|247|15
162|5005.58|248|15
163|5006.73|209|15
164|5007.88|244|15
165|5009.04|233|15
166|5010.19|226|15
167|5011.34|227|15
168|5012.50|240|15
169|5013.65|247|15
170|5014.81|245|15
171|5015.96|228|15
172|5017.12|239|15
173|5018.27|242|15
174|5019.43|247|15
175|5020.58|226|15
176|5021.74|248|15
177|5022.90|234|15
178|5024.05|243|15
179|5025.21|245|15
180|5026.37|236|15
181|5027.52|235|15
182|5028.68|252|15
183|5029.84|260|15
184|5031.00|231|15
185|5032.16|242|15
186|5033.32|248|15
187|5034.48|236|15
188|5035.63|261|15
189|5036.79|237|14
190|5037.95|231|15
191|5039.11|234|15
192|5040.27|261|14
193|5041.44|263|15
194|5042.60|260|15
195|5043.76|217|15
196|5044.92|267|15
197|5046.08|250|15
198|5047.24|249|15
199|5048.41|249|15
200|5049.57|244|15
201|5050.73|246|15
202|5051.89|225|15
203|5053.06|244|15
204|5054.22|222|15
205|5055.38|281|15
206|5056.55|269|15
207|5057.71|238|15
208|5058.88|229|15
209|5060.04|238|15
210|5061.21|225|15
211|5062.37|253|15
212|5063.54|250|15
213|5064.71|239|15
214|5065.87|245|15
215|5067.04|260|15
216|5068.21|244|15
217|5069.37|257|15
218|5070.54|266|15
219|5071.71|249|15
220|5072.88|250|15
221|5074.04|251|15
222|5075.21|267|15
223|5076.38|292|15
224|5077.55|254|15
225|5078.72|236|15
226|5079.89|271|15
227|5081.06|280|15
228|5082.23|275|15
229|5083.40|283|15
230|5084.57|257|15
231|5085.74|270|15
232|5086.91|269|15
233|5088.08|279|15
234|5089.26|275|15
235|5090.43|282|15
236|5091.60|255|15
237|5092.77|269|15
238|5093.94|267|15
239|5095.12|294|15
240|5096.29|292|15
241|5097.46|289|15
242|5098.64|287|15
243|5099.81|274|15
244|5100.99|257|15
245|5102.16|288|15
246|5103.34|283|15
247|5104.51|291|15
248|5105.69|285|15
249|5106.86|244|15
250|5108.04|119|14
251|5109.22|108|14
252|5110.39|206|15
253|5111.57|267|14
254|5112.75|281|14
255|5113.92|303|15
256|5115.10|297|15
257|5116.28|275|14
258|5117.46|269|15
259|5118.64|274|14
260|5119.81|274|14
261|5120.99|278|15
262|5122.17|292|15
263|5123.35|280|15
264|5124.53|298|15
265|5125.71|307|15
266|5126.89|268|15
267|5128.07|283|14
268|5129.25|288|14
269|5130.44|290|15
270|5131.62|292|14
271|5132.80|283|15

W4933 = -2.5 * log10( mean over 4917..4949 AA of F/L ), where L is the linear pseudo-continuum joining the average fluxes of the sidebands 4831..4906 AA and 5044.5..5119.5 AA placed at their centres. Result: 0.08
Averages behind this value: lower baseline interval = 237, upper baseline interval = 258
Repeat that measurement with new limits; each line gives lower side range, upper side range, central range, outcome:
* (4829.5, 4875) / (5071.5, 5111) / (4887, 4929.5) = 0.00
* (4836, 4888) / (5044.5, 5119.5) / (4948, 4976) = 0.13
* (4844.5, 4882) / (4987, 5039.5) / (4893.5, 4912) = -0.05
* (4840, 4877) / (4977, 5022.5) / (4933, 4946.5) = 0.04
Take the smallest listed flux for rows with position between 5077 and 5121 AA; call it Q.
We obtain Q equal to 108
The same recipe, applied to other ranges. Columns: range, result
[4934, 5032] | 169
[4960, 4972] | 208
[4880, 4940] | 197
